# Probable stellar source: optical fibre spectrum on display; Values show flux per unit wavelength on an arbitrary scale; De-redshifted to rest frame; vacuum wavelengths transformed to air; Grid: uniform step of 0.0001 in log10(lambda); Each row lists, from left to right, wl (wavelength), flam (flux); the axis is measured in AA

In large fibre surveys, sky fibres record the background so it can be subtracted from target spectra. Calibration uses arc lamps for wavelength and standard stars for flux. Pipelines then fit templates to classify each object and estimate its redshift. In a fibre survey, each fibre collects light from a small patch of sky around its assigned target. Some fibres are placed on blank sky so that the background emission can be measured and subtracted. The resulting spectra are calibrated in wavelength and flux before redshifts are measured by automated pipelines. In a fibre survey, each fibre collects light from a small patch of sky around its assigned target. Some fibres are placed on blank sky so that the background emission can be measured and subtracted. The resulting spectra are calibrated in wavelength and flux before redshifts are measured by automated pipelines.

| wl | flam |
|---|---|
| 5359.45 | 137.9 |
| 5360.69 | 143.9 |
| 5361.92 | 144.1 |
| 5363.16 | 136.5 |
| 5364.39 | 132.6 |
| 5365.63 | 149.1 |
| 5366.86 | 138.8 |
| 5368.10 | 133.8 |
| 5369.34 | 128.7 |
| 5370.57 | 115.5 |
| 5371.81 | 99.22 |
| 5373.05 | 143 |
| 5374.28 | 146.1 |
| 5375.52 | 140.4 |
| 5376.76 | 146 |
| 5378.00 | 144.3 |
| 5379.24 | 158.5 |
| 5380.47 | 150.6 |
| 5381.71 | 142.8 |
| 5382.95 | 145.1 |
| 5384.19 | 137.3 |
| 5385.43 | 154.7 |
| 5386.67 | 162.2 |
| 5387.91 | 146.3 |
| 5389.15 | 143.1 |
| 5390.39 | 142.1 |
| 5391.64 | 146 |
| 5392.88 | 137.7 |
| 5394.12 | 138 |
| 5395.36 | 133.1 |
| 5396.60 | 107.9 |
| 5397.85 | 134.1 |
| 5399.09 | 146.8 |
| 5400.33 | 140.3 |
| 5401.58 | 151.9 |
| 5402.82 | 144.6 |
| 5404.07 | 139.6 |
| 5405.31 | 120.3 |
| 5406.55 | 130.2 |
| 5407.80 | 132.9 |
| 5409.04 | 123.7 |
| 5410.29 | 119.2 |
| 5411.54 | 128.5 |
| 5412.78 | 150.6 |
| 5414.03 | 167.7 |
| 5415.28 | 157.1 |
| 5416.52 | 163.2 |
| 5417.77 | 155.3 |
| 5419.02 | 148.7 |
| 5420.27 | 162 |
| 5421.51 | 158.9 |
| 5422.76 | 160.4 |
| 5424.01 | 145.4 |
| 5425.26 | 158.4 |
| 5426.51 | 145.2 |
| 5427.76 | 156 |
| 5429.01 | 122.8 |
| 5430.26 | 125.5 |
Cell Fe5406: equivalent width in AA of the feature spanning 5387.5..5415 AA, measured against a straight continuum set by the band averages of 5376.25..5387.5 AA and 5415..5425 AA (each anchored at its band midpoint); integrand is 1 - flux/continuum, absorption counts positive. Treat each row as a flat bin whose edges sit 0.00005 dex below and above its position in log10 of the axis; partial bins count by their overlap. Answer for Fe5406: 2.73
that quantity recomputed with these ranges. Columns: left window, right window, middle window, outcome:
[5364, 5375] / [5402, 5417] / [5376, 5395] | -1.55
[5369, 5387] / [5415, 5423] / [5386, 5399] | 0.65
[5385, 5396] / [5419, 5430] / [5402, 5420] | 0.72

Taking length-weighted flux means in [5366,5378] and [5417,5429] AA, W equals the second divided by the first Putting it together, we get 1.15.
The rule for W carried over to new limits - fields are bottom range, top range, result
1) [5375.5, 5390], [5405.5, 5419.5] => 0.96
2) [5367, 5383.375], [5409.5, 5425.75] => 1.10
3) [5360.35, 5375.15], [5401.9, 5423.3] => 1.08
